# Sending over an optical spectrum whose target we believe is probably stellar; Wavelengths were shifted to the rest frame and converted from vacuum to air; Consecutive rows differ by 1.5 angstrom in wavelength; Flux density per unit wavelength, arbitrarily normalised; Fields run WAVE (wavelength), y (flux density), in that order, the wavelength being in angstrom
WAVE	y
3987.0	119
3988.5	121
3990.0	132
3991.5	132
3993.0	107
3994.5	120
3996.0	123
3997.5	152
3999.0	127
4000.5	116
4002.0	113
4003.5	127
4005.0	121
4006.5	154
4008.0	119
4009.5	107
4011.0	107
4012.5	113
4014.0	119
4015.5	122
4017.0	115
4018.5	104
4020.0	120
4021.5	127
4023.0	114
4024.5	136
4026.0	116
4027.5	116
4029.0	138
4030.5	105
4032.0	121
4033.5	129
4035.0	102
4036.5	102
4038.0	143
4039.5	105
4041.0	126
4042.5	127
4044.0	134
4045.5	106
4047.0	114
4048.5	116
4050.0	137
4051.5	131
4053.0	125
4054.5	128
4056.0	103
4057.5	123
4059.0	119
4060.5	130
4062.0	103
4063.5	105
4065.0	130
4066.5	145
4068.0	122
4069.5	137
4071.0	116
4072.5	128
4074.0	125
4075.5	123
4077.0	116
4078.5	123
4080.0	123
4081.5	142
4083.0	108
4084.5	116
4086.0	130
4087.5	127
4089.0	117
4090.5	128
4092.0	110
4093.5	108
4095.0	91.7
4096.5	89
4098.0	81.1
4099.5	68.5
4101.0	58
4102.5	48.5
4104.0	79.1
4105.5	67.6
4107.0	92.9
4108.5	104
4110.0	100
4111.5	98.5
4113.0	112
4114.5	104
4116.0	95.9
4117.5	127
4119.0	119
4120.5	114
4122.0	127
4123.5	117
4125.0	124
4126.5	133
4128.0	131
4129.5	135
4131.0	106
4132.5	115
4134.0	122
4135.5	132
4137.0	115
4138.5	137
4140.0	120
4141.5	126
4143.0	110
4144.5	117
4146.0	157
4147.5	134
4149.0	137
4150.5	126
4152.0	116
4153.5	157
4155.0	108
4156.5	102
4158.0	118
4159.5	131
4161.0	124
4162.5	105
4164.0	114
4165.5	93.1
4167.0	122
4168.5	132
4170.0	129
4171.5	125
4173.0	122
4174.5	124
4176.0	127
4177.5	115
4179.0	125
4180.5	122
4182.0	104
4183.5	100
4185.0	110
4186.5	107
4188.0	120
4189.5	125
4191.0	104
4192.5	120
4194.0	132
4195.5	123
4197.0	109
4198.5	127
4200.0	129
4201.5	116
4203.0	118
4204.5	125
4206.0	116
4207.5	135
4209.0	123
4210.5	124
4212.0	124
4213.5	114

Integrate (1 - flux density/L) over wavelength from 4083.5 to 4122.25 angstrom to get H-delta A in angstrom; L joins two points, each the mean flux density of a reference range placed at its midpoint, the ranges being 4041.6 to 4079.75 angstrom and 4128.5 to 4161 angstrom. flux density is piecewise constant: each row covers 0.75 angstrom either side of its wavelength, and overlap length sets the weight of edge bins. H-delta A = 7.36 angstrom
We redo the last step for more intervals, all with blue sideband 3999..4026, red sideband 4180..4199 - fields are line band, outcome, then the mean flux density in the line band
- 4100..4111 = 3.6 angstrom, 78.8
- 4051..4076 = -1.0 angstrom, 123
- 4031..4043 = 0.0 angstrom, 119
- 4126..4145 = -1.0 angstrom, 123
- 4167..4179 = -0.9 angstrom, 125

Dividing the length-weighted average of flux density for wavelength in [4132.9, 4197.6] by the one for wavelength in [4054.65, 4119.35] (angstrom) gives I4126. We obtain 1.11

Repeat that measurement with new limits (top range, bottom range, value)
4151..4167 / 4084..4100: 1.10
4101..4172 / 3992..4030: 0.95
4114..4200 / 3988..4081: 0.99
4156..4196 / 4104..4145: 1.03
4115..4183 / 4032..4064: 1.02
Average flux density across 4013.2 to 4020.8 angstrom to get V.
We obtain 116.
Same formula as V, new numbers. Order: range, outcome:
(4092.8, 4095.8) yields 99.5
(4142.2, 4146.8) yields 128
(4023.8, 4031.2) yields 122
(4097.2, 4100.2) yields 75.1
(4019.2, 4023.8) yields 120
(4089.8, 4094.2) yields 115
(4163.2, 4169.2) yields 115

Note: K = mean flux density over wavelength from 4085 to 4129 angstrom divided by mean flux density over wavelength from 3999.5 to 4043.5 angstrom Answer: 0.87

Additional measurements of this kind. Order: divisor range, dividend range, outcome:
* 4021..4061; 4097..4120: 0.75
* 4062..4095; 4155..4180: 0.98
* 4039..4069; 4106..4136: 0.94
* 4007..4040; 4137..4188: 1.03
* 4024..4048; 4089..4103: 0.75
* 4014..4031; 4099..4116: 0.72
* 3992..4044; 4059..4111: 0.90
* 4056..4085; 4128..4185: 0.99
